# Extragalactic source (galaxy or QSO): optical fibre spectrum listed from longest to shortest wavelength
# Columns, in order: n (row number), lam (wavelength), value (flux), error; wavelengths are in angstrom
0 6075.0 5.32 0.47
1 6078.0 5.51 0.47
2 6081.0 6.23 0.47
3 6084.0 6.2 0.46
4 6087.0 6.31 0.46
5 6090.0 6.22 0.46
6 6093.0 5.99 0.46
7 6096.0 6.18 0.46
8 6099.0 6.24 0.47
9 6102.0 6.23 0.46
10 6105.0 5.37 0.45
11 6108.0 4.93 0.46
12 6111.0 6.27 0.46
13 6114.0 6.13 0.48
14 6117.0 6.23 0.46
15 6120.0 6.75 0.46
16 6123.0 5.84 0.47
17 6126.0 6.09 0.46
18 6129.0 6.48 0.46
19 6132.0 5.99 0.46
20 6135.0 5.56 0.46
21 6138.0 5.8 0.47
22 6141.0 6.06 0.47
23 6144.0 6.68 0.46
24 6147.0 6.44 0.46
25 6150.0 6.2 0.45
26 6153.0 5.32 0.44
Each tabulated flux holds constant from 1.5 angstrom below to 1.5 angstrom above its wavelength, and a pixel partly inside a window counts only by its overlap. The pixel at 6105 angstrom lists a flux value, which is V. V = 5.37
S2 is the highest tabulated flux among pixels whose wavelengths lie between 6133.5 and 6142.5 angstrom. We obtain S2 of 6.06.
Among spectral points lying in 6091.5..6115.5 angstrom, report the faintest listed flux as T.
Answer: 4.93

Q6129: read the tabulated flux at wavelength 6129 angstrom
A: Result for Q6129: 6.48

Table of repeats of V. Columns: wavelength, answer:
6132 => 5.99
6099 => 6.24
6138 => 5.8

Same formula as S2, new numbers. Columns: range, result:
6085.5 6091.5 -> 6.31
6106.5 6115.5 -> 6.27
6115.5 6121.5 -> 6.75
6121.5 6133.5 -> 6.48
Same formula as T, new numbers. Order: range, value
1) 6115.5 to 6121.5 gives 6.23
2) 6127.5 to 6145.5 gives 5.56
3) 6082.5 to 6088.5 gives 6.2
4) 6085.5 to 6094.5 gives 5.99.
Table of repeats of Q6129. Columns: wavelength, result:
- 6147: 6.44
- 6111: 6.27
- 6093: 5.99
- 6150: 6.2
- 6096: 6.18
